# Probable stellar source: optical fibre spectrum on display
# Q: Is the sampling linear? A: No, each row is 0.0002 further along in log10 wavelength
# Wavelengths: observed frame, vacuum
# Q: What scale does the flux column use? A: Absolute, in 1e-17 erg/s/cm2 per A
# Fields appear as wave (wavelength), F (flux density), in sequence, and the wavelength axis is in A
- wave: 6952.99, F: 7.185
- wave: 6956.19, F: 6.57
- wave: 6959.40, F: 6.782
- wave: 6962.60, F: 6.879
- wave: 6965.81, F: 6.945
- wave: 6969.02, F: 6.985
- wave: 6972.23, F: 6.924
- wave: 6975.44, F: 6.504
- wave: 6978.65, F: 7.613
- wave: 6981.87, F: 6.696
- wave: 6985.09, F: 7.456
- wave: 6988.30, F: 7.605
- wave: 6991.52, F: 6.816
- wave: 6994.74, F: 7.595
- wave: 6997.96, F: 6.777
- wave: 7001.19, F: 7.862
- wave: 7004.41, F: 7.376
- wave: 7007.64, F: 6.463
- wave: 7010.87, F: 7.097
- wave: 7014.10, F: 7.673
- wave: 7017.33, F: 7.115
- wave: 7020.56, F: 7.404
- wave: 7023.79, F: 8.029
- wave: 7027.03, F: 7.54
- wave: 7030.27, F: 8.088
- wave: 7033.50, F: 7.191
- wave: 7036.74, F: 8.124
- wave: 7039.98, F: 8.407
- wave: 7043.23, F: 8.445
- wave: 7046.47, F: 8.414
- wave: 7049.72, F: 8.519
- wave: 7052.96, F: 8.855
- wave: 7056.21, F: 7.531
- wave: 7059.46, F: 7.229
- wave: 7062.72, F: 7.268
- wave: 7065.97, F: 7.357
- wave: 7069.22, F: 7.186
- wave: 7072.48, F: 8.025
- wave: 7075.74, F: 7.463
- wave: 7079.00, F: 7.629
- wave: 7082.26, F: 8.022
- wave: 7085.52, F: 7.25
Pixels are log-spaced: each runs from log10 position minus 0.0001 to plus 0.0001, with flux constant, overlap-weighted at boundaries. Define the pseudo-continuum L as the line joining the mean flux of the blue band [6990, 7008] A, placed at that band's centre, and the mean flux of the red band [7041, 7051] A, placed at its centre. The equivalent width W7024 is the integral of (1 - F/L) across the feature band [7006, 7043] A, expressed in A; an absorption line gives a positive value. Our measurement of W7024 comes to 1.4 A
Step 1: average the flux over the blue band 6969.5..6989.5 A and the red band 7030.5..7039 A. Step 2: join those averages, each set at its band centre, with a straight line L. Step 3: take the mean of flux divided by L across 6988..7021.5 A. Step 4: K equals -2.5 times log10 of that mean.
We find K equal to 0.028 mag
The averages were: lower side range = 7.12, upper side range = 7.79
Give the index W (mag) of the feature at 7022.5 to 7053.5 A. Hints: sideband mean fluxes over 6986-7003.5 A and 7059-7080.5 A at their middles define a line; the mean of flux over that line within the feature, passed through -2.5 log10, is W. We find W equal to -0.102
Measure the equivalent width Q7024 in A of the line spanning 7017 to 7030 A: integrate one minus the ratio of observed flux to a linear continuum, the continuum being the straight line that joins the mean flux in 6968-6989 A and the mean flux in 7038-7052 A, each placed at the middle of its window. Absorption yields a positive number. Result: 0.65 A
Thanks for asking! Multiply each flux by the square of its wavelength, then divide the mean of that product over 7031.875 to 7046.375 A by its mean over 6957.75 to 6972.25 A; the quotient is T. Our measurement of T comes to 1.2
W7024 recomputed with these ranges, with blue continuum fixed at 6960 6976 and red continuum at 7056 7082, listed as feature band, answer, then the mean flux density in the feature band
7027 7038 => -0.7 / 7.75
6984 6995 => -0.5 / 7.34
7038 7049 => -1.6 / 8.42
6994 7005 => -0.5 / 7.39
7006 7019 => 0.1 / 7.09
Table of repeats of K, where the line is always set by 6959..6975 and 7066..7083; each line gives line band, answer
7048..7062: -0.070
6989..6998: -0.016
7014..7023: -0.027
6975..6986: -0.019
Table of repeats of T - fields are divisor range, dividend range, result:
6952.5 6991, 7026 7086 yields 1.15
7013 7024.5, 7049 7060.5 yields 1.08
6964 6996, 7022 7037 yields 1.11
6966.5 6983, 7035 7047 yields 1.22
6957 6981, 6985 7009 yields 1.05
